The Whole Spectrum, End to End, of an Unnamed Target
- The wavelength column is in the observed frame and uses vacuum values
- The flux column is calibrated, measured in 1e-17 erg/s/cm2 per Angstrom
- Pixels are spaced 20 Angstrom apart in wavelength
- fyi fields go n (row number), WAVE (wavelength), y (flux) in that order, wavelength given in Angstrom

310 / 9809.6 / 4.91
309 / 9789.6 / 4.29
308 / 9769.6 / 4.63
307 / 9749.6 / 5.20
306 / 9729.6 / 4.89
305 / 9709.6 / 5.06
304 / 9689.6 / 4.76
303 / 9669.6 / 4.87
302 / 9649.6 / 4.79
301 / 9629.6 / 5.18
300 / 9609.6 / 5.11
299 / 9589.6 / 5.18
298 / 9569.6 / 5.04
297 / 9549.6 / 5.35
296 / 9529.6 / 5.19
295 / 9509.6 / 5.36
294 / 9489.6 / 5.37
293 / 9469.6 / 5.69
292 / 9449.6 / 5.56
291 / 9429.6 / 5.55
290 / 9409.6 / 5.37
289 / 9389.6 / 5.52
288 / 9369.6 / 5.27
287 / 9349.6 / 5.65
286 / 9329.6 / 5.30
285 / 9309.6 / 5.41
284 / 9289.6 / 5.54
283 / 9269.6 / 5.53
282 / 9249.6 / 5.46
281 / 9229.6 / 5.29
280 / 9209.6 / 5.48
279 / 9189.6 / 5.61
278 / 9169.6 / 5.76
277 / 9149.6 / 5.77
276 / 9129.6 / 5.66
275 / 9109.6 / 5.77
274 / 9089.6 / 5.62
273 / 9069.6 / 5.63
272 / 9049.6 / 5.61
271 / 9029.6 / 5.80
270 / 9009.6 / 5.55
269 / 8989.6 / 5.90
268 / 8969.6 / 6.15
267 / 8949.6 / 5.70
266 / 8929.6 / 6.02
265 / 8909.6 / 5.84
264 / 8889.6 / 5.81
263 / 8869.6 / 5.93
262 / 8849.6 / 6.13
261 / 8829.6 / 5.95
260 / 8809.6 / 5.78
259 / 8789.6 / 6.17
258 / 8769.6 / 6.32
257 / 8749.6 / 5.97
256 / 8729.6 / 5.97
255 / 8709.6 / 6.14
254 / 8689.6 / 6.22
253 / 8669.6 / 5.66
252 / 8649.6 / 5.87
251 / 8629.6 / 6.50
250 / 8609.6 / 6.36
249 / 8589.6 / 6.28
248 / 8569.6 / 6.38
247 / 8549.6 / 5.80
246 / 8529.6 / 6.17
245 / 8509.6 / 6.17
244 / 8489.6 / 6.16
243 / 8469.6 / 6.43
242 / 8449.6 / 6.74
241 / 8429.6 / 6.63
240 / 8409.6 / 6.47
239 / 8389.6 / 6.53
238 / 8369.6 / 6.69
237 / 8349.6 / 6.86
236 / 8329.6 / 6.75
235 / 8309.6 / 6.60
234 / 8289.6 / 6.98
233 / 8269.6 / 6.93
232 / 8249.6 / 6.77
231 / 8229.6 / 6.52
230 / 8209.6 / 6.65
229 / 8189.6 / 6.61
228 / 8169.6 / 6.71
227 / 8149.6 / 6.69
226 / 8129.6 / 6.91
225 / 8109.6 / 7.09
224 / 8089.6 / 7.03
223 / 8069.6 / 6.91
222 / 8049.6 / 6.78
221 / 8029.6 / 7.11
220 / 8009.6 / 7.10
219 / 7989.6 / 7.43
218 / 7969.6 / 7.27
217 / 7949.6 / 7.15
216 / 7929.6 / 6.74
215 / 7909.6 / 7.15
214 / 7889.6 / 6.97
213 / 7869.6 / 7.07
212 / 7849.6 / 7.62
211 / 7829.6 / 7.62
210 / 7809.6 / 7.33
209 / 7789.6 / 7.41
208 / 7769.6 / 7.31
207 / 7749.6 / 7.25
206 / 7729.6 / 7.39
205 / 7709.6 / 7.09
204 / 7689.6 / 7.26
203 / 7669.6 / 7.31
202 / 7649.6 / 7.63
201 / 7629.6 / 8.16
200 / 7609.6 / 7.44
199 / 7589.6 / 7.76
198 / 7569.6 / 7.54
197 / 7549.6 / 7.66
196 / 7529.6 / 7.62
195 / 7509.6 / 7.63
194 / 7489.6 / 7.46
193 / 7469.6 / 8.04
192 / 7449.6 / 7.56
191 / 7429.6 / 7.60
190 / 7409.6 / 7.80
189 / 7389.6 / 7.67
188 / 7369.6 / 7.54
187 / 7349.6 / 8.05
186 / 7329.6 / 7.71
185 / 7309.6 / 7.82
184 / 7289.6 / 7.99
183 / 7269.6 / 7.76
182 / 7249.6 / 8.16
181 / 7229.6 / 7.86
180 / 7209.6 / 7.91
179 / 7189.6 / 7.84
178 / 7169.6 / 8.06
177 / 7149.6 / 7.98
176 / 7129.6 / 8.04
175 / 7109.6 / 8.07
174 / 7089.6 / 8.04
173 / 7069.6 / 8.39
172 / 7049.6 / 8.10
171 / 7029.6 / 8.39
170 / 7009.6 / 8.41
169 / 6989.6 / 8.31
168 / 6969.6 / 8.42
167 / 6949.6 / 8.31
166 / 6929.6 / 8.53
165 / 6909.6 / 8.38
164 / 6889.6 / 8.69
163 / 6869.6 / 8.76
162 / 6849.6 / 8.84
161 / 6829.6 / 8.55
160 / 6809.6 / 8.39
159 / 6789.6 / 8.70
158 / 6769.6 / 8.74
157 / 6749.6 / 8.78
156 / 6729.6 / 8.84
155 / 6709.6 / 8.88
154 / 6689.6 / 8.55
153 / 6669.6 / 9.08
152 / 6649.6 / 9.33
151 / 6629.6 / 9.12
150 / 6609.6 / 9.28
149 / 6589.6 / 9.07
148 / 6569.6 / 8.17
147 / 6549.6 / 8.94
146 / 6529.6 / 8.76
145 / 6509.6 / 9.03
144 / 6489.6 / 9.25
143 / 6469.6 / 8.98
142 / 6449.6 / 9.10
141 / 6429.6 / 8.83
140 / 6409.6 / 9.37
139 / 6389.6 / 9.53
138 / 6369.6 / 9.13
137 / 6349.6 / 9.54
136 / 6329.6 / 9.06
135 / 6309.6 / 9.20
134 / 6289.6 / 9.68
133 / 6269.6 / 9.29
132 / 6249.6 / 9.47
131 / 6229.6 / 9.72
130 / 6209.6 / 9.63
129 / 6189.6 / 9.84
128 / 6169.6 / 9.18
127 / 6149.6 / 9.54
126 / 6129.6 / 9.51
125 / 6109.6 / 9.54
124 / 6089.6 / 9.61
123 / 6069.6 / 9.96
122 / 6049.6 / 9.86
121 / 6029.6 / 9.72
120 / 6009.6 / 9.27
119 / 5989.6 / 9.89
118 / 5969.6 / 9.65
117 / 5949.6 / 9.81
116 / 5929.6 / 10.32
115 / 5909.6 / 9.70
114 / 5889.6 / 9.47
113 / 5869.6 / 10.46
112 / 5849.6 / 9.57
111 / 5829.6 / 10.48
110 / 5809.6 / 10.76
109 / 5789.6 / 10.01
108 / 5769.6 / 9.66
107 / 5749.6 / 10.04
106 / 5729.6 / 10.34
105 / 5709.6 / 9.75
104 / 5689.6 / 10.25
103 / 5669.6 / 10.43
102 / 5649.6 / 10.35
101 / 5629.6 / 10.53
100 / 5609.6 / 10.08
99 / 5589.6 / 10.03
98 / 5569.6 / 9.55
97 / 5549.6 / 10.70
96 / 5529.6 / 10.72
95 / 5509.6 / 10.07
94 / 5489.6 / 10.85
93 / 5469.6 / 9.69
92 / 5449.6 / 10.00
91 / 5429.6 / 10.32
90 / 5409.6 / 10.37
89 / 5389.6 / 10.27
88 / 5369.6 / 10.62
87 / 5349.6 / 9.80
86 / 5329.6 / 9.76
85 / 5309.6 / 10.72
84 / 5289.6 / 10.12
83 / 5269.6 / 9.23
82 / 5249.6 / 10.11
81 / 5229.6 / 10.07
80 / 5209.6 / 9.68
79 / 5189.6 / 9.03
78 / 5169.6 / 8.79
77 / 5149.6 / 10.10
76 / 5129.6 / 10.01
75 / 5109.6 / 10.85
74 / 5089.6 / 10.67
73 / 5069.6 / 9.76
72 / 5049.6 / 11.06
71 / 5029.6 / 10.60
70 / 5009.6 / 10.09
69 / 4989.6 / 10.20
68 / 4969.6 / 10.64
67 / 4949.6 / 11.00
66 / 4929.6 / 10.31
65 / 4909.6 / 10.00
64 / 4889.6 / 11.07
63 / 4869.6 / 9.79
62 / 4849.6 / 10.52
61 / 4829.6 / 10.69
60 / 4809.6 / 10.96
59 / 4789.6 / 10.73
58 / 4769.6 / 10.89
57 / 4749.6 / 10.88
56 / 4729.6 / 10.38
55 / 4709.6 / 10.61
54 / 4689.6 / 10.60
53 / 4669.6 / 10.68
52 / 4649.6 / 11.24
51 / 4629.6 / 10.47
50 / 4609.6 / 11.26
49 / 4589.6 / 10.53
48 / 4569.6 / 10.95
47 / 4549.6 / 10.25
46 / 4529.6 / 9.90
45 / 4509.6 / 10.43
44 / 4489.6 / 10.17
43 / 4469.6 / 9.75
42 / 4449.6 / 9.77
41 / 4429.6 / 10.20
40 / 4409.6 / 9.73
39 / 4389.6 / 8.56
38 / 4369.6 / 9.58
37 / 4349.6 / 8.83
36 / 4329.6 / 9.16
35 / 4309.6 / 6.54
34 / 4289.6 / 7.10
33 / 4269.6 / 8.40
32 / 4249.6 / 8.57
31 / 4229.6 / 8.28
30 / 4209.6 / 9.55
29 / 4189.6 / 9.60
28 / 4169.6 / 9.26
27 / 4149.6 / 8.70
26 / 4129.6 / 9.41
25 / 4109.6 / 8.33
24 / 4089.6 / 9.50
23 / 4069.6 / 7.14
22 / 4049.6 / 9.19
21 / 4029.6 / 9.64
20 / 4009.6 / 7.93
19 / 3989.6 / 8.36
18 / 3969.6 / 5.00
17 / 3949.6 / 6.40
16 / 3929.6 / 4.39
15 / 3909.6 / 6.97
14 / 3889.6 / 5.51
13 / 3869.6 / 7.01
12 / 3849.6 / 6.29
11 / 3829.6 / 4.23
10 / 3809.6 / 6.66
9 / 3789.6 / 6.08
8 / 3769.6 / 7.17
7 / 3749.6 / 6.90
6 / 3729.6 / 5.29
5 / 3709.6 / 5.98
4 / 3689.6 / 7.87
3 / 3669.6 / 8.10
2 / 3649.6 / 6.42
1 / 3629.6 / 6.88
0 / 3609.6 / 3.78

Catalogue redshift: 0.000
